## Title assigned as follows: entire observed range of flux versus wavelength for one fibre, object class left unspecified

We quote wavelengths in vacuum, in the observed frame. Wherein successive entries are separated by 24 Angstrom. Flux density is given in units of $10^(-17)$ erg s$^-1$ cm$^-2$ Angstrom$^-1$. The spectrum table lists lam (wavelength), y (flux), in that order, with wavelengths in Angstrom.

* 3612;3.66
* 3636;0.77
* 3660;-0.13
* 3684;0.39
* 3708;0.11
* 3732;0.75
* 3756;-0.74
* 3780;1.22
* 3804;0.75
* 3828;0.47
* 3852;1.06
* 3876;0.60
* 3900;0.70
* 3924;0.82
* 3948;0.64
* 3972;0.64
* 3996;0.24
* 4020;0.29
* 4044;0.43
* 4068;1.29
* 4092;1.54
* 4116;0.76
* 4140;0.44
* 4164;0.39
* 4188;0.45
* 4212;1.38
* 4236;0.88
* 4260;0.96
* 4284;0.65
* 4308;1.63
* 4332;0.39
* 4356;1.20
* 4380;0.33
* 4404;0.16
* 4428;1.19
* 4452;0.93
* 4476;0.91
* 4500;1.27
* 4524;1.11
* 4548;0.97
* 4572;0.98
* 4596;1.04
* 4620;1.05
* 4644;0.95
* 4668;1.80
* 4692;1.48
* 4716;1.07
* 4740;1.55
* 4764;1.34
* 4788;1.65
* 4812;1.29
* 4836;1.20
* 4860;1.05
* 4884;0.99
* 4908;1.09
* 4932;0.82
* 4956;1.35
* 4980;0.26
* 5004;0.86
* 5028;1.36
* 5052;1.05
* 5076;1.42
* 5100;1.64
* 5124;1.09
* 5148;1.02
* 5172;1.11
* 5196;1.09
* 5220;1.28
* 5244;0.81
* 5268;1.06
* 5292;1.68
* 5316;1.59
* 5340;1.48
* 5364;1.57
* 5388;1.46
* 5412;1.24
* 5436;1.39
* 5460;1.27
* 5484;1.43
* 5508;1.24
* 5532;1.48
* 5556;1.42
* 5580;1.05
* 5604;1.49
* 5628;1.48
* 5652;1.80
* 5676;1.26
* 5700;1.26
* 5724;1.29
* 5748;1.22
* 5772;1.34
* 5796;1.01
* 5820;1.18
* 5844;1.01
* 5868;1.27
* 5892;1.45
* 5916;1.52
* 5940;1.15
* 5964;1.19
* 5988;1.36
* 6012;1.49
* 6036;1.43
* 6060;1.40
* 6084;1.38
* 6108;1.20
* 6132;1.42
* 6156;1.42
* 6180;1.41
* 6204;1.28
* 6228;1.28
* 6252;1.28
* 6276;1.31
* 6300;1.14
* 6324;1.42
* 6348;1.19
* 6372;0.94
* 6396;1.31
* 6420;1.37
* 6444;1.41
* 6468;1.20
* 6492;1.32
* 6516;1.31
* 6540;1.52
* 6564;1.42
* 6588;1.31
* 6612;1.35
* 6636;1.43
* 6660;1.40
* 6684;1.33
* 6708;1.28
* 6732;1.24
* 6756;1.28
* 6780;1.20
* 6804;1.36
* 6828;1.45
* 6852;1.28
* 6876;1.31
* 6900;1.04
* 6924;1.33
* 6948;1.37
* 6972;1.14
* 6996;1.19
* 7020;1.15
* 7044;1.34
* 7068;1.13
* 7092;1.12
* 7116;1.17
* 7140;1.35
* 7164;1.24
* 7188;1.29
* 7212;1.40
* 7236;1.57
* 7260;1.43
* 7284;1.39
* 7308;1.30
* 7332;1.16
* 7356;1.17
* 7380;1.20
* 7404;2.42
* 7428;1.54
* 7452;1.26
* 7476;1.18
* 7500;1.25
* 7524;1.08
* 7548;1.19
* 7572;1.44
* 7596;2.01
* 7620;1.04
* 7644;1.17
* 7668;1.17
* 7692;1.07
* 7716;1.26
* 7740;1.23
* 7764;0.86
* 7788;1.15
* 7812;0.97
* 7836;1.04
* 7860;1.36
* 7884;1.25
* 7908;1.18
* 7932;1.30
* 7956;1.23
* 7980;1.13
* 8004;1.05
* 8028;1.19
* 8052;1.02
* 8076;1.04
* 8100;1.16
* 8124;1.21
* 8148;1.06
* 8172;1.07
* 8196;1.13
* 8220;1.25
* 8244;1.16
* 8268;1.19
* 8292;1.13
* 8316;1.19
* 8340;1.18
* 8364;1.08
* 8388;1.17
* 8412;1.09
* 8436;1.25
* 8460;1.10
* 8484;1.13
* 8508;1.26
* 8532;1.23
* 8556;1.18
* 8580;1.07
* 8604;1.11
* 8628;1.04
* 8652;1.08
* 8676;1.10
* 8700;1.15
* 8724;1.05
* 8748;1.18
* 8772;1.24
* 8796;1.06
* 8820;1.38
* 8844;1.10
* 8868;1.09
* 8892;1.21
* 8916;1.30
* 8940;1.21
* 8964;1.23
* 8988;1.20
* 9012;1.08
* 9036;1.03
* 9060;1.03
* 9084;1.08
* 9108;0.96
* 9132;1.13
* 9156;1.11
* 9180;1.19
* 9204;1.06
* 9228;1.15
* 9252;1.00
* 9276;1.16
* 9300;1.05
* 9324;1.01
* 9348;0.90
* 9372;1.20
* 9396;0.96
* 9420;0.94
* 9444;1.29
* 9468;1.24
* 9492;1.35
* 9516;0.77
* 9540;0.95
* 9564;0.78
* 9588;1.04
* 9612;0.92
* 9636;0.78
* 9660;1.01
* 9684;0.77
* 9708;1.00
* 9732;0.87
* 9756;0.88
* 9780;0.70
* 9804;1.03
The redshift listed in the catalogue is 0.13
